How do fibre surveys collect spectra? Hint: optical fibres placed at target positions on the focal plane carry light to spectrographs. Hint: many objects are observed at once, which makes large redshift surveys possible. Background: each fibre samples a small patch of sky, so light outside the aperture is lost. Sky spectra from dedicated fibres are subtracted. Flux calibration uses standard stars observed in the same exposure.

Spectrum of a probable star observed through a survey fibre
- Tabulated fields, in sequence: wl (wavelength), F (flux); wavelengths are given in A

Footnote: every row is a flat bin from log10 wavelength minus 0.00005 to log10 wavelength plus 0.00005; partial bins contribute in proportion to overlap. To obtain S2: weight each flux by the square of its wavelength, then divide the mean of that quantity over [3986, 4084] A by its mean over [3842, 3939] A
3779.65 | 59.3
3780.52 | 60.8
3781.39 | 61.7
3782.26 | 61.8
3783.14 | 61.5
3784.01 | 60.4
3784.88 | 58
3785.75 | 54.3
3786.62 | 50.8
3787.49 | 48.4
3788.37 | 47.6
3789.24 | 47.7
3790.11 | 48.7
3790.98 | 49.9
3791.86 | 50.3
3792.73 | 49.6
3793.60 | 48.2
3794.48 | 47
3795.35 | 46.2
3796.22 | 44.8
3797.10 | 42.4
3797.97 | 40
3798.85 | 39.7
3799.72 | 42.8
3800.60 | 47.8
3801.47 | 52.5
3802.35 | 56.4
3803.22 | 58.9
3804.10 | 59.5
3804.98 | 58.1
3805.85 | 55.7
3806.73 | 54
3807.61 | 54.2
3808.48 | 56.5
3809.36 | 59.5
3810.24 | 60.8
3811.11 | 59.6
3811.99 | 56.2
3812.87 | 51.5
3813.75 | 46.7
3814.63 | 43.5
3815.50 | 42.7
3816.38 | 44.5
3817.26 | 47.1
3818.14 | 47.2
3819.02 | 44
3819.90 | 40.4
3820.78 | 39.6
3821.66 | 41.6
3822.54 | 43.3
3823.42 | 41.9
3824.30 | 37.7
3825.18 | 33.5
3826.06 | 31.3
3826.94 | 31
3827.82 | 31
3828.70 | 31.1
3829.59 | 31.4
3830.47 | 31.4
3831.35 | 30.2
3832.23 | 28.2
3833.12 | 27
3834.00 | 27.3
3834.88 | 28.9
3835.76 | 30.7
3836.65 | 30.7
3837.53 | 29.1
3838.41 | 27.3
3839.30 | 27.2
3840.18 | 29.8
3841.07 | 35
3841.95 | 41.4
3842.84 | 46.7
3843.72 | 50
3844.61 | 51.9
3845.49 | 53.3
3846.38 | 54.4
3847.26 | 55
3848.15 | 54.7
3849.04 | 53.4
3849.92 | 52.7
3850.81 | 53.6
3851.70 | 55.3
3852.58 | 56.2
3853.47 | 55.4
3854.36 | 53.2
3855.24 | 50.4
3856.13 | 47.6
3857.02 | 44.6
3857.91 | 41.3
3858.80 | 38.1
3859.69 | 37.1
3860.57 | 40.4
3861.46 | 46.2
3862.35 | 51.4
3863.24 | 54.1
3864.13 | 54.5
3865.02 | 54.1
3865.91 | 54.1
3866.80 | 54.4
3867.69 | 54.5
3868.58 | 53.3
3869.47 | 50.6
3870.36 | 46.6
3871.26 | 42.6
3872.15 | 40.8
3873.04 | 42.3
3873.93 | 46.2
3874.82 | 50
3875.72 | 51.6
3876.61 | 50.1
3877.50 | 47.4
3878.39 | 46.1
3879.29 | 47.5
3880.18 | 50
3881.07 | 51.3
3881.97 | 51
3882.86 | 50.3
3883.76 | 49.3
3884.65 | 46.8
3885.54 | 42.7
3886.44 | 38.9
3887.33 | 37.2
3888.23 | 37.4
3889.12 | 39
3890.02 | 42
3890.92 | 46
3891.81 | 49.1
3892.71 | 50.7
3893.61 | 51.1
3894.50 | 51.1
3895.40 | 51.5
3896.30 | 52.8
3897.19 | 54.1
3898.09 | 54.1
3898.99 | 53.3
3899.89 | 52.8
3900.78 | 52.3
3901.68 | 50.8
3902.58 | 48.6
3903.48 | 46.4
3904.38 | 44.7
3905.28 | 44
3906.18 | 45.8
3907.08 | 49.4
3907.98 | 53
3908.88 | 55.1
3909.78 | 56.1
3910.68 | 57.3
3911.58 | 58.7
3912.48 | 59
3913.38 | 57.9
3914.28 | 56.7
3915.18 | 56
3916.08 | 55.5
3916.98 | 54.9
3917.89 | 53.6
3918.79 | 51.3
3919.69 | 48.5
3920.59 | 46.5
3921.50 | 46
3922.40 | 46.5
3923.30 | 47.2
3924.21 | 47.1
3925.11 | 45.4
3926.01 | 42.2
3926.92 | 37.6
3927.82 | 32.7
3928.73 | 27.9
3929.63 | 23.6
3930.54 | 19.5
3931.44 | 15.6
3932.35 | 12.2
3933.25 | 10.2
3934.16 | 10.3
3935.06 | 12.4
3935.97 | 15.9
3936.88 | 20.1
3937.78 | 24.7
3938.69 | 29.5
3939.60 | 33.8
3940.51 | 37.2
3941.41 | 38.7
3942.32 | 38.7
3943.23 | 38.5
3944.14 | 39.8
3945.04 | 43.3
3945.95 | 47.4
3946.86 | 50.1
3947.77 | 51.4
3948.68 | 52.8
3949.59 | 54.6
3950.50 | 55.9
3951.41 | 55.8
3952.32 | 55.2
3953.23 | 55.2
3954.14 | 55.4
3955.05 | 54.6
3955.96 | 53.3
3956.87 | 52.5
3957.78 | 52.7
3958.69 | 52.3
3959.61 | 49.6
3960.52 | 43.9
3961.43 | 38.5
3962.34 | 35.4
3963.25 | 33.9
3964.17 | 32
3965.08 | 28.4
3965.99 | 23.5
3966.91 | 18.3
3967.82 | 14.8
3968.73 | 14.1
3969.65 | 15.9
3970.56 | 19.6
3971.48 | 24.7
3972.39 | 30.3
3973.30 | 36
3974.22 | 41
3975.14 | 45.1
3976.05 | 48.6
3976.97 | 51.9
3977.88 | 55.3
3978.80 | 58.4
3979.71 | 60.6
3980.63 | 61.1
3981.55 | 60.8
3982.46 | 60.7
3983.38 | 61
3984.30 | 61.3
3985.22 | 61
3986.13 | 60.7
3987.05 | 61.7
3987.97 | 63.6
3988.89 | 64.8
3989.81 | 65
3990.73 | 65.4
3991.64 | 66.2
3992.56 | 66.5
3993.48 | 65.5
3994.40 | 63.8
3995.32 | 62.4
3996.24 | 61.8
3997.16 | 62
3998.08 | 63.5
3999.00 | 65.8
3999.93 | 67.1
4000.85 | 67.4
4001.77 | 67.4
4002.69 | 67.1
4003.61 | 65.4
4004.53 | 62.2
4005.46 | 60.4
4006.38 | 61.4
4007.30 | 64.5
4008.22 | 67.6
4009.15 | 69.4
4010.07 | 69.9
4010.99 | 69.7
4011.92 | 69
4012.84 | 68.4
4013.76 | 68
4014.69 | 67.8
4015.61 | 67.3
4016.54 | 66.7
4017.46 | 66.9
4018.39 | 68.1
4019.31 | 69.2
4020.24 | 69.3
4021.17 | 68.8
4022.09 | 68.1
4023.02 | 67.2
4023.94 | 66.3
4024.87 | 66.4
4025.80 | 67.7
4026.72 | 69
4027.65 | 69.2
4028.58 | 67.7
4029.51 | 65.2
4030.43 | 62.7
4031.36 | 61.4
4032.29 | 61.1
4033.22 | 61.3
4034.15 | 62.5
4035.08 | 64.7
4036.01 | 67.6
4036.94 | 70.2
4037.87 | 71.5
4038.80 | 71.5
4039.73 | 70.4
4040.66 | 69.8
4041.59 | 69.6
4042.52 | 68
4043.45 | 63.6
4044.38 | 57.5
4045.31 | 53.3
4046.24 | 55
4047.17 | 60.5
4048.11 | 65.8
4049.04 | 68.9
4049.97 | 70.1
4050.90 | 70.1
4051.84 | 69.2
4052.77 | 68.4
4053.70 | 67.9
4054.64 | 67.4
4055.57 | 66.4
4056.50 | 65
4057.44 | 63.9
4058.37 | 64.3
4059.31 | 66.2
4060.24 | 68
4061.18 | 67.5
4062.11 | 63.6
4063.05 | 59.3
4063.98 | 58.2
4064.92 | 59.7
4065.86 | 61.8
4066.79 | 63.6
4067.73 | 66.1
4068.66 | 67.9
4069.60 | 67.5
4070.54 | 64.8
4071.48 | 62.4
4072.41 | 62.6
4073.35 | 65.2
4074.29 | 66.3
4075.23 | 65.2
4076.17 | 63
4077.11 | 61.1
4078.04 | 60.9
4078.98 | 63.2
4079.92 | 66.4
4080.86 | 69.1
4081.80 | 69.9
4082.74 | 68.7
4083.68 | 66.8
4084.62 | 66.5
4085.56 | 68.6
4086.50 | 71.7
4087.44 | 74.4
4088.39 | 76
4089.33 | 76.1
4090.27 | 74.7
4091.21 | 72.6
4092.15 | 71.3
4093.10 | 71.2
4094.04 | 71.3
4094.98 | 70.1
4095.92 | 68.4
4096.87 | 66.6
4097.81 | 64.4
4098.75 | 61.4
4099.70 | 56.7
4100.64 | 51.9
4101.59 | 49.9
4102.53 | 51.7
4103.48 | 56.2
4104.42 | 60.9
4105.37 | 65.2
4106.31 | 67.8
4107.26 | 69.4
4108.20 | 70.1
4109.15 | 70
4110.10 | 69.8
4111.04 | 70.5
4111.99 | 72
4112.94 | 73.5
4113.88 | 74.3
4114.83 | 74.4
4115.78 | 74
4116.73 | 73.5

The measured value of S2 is 1.54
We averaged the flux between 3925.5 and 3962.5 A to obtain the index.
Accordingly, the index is 38.4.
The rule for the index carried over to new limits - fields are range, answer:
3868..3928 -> 48.8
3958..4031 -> 56.7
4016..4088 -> 65.9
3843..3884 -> 49.7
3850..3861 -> 47.9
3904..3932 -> 46.2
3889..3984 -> 43.3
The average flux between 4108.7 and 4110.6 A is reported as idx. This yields 70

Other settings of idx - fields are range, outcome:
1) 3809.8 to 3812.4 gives 59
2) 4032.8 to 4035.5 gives 62.8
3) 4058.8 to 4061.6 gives 67.1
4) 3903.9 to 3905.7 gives 44.3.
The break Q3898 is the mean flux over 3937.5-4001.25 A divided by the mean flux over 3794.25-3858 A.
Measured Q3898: 1.1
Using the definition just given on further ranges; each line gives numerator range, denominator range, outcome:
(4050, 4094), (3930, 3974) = 1.89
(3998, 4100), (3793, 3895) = 1.46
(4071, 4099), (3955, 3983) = 1.67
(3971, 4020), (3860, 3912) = 1.25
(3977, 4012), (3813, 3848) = 1.66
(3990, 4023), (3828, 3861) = 1.60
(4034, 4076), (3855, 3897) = 1.38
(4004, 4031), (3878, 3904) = 1.39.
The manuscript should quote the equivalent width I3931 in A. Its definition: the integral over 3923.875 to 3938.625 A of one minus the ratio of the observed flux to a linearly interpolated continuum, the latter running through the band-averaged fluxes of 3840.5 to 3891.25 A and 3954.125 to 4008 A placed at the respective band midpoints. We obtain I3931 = 7.5 A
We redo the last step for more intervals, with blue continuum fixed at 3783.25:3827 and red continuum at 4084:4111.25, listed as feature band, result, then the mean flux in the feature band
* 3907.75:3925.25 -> 0.8 A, 52.7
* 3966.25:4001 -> 4.4 A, 52.2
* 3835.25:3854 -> 2.2 A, 44.9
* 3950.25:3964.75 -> 2.4 A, 48.2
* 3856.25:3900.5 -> 4.4 A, 47.8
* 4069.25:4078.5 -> 0.2 A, 63.9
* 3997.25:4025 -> -2.5 A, 66.8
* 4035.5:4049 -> -0.5 A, 65.4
